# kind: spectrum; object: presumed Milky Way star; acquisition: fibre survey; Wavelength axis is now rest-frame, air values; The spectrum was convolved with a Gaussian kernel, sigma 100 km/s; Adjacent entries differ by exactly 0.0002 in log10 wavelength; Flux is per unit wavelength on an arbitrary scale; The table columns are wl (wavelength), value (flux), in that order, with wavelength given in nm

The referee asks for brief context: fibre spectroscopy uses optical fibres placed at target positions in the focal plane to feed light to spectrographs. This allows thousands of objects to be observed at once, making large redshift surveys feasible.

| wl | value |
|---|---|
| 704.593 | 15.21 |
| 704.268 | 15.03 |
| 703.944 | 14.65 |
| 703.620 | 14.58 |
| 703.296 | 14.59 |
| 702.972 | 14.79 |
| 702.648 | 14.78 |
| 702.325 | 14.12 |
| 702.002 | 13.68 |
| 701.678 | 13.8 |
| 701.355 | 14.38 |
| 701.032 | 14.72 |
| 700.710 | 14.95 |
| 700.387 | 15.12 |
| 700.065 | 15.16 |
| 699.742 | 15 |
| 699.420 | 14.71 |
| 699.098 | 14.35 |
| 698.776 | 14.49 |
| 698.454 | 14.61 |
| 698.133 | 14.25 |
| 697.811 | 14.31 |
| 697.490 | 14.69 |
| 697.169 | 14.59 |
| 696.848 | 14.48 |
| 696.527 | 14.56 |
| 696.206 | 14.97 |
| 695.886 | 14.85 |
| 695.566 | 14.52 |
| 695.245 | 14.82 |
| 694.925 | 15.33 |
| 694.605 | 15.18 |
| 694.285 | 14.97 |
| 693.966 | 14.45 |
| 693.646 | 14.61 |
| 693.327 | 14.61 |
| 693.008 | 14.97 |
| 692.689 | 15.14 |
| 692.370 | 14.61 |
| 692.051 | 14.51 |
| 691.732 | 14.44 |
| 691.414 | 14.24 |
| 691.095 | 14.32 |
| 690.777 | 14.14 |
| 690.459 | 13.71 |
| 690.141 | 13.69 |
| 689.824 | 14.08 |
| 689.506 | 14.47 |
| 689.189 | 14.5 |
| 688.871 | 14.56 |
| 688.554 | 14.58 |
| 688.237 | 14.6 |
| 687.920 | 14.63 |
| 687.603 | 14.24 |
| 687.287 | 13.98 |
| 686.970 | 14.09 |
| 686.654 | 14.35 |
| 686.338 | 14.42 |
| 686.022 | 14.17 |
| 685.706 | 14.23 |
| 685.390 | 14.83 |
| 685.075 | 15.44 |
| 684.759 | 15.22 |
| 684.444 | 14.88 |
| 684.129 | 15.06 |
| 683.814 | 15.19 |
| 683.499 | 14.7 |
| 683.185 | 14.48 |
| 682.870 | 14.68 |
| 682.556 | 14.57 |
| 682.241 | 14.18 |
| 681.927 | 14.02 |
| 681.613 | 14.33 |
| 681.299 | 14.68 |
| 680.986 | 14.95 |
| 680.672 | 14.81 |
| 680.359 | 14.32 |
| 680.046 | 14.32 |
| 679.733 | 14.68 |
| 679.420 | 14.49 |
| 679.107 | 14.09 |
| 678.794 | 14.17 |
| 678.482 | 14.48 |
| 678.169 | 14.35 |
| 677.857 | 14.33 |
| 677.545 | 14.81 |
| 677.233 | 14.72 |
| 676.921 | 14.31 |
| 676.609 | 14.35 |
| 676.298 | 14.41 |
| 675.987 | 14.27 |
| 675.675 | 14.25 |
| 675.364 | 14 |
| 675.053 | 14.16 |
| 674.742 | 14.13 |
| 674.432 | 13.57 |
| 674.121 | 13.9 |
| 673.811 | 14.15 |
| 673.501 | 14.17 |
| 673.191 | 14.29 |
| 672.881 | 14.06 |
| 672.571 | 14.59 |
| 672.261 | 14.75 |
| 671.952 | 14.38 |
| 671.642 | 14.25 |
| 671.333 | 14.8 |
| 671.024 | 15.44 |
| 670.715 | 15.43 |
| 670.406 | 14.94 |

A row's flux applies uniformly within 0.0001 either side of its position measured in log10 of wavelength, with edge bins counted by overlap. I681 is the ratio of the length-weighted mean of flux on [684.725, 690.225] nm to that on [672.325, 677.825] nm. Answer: 1.0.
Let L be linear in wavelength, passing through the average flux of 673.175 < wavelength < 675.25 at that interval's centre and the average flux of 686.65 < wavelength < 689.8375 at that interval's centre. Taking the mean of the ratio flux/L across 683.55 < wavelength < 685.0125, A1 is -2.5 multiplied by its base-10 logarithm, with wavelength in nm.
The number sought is -0.06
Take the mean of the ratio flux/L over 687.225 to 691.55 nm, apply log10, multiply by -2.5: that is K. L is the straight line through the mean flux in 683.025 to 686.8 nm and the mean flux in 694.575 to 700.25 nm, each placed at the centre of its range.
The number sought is 0.03 mag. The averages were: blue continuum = 14.7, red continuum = 14.7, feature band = 14.3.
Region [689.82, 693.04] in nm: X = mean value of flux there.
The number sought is 14.3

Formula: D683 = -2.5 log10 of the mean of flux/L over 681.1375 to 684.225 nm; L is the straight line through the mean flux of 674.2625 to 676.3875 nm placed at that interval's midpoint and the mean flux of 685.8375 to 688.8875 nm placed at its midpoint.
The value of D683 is -0.02 mag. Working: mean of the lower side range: 14.1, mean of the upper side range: 14.4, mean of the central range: 14.6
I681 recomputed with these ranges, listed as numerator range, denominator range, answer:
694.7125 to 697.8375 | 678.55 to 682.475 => 1.02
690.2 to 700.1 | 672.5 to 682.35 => 1.02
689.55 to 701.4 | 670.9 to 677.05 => 1.02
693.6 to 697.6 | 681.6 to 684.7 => 1.01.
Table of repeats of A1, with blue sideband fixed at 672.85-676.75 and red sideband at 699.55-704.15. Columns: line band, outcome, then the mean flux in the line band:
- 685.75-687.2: 0.007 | 14.2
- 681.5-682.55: 0.003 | 14.2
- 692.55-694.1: -0.023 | 14.8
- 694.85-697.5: -0.018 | 14.7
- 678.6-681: -0.017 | 14.5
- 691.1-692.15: 0.004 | 14.4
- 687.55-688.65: -0.012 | 14.5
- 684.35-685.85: -0.046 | 14.9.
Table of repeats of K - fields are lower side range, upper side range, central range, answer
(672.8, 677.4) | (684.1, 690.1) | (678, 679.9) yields -0.006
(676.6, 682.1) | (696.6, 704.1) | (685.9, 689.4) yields 0.009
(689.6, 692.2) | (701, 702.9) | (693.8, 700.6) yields -0.040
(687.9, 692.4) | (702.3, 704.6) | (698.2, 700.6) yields -0.012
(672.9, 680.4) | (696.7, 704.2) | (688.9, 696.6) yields -0.008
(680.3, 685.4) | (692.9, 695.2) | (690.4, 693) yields 0.030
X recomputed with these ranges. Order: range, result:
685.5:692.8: 14.3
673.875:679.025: 14.3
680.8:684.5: 14.6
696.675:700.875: 14.7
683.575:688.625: 14.6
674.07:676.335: 14.1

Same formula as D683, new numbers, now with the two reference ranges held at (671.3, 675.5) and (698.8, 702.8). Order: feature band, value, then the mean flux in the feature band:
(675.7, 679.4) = -0.009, 14.4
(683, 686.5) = -0.032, 14.8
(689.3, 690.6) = 0.031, 14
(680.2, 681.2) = -0.030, 14.7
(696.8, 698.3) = 0.004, 14.5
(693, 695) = -0.028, 14.9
